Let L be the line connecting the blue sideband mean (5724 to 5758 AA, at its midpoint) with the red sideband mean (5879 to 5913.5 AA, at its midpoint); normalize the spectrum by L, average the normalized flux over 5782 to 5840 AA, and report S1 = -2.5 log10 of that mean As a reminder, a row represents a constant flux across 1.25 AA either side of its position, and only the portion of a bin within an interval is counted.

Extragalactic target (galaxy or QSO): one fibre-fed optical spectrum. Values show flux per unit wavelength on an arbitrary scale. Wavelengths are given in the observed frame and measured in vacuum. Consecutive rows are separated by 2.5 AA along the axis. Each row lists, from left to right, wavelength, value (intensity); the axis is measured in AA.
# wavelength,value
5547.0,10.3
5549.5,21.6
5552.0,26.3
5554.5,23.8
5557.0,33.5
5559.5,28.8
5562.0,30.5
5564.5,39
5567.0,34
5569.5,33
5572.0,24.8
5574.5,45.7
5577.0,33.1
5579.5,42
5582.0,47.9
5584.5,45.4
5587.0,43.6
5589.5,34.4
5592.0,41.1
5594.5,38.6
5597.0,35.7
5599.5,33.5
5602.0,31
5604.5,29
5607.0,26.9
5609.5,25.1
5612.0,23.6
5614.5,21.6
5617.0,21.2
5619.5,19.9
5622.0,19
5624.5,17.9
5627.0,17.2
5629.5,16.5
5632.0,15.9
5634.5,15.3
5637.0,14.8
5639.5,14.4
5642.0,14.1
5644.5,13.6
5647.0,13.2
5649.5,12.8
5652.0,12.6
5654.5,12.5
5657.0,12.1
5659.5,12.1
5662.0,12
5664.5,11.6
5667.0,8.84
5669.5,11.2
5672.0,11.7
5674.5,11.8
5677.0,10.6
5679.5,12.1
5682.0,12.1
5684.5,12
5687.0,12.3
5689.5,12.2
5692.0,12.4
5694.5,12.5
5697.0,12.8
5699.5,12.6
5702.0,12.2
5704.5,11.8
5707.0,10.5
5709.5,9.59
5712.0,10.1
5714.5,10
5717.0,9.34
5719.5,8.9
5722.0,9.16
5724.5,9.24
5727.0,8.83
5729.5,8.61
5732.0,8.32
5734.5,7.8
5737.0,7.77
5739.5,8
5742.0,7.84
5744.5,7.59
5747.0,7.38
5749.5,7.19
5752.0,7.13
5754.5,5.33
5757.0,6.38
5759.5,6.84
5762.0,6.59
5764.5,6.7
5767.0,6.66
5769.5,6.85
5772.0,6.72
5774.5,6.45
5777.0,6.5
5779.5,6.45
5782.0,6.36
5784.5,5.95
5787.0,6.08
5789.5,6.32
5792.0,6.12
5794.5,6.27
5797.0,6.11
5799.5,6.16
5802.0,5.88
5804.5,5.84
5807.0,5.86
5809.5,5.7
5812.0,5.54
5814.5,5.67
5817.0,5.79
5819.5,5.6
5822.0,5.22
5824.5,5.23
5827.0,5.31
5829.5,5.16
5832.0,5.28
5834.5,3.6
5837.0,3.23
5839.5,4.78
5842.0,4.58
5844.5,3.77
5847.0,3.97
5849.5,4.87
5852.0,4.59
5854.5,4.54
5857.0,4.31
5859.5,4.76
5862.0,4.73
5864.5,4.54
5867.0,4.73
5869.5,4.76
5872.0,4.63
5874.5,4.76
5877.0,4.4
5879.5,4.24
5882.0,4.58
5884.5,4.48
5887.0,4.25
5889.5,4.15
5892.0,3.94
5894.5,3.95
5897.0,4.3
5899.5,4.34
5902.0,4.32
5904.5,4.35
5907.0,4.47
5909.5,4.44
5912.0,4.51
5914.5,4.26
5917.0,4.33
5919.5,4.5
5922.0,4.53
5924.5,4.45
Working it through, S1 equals 0.12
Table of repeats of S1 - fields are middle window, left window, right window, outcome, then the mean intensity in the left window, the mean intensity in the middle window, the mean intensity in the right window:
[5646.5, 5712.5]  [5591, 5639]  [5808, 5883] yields 0.497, 24.2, 11.8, 4.77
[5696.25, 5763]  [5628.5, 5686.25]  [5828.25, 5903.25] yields 0.136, 12.8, 8.79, 4.42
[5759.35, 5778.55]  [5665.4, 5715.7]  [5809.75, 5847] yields 0.163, 11.5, 6.65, 4.9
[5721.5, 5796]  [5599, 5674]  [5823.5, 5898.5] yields 0.400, 17.2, 7.09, 4.48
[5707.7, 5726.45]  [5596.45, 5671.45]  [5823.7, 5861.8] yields 0.309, 17.9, 9.48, 4.53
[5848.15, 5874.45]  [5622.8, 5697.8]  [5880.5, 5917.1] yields 0.216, 13.1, 4.65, 4.31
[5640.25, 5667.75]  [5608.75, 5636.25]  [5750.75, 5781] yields 0.306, 19.2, 12.4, 6.55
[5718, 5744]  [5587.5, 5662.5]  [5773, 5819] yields 0.367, 21.2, 8.43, 6.05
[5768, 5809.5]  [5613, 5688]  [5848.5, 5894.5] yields 0.284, 14.1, 6.23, 4.5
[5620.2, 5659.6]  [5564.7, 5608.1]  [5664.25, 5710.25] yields 0.499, 36.5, 14.8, 11.6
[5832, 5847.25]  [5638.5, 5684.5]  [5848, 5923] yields 0.420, 12.2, 4.1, 4.45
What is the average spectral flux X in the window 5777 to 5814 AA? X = 6.05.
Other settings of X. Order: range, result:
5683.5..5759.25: 9.48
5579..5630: 30.1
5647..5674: 11.8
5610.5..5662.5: 15.9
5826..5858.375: 4.46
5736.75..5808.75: 6.57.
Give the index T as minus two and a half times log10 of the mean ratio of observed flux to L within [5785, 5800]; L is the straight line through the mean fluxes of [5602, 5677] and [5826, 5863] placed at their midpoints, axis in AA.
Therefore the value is 0.21 mag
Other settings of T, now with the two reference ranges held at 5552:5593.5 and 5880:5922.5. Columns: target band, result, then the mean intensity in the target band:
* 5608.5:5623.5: 0.421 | 21.6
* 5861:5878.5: 0.497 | 4.64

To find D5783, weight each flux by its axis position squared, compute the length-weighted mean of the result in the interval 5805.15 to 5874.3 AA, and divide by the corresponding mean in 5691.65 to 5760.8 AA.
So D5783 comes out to 0.6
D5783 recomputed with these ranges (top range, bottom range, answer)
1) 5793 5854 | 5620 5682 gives 0.40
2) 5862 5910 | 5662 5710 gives 0.41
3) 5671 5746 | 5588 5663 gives 0.51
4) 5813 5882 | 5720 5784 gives 0.67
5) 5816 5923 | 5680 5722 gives 0.43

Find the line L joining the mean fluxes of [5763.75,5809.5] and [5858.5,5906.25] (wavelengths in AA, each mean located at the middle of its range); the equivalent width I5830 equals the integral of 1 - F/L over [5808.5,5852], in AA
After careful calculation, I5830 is 4.5 AA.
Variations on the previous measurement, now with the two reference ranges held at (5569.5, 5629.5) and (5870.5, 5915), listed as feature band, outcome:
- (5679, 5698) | 8.78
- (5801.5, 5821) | 9.99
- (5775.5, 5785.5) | 5.65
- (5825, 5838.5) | 7.31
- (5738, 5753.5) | 8.94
